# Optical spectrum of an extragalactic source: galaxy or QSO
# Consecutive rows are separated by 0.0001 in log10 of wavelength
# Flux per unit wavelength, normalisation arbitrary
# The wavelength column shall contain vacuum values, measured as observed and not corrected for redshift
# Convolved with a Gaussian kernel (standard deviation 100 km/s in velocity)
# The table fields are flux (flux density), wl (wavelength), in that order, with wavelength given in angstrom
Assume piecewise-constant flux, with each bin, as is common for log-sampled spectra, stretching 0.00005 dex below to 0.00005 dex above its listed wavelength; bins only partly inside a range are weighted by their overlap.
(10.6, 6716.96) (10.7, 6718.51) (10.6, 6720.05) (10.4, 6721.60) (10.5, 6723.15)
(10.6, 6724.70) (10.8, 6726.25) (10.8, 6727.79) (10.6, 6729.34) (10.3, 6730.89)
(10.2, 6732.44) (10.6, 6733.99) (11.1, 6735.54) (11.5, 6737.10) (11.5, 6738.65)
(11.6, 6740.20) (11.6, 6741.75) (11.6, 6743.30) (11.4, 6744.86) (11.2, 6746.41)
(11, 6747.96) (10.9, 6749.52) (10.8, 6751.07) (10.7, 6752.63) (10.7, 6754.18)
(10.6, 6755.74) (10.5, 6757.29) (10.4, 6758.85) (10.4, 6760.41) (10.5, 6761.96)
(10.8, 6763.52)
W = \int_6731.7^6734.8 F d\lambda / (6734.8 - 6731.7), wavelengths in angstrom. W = 10.4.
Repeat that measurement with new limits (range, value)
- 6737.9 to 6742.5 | 11.6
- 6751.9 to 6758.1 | 10.6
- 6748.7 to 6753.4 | 10.8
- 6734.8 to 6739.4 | 11.3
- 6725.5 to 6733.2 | 10.6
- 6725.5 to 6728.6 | 10.8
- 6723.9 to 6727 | 10.7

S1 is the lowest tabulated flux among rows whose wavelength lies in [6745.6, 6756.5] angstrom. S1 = 10.6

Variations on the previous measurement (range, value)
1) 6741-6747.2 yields 11.2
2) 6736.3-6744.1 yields 11.5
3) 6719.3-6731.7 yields 10.3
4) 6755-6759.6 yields 10.4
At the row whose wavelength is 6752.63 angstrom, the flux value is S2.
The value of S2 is 10.7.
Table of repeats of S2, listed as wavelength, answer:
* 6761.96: 10.5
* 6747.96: 11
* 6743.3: 11.6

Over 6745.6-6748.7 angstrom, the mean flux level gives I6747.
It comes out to 11.1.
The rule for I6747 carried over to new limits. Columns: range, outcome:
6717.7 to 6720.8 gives 10.7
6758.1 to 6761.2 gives 10.4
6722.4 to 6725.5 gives 10.5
